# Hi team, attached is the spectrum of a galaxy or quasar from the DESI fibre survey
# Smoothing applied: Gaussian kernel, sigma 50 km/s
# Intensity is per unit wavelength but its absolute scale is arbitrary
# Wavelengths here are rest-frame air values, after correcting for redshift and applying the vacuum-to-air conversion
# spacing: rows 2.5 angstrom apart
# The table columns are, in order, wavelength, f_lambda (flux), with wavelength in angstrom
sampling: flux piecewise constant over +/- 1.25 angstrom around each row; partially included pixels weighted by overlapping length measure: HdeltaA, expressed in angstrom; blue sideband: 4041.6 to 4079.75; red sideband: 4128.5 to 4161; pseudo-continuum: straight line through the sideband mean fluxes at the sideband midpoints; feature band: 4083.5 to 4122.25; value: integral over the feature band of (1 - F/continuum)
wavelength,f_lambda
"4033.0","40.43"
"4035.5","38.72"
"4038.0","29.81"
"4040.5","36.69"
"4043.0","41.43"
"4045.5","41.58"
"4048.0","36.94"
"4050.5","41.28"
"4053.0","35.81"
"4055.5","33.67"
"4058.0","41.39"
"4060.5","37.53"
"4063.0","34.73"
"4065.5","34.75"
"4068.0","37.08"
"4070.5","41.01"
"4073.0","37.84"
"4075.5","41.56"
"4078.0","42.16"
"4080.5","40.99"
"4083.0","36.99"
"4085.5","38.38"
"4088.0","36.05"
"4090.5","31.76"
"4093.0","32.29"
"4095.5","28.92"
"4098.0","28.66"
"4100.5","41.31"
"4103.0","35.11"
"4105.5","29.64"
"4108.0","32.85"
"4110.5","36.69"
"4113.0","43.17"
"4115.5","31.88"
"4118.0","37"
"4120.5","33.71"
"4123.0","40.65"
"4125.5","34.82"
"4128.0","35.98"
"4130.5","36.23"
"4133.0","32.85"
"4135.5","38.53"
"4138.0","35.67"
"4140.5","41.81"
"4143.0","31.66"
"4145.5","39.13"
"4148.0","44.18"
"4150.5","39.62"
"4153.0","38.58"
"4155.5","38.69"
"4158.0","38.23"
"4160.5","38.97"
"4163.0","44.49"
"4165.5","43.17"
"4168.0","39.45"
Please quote 3.7 angstrom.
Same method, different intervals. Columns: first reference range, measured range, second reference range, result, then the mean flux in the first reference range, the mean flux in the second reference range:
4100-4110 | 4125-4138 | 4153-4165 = 0.51 angstrom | 34.4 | 40.1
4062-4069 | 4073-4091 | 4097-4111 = -1.88 angstrom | 35.5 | 34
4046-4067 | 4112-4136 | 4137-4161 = 1.20 angstrom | 37.2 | 38.7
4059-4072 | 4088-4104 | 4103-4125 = 1.31 angstrom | 37.1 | 35.6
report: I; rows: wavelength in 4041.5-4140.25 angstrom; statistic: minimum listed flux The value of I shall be 28.66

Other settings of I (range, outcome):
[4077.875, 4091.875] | 31.76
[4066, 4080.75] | 37.08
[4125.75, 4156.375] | 31.66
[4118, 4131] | 33.71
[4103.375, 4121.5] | 29.64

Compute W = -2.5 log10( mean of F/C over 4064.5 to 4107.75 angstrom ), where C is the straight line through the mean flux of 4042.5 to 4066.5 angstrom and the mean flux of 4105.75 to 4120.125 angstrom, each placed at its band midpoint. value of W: 0.02 mag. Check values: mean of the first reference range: 37.8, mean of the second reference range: 35.7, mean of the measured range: 36.1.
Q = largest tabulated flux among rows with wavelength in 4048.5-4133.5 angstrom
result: 43.17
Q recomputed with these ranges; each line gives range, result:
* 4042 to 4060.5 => 41.58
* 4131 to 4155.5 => 44.18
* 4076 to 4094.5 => 42.16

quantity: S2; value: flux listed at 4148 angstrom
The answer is 44.18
